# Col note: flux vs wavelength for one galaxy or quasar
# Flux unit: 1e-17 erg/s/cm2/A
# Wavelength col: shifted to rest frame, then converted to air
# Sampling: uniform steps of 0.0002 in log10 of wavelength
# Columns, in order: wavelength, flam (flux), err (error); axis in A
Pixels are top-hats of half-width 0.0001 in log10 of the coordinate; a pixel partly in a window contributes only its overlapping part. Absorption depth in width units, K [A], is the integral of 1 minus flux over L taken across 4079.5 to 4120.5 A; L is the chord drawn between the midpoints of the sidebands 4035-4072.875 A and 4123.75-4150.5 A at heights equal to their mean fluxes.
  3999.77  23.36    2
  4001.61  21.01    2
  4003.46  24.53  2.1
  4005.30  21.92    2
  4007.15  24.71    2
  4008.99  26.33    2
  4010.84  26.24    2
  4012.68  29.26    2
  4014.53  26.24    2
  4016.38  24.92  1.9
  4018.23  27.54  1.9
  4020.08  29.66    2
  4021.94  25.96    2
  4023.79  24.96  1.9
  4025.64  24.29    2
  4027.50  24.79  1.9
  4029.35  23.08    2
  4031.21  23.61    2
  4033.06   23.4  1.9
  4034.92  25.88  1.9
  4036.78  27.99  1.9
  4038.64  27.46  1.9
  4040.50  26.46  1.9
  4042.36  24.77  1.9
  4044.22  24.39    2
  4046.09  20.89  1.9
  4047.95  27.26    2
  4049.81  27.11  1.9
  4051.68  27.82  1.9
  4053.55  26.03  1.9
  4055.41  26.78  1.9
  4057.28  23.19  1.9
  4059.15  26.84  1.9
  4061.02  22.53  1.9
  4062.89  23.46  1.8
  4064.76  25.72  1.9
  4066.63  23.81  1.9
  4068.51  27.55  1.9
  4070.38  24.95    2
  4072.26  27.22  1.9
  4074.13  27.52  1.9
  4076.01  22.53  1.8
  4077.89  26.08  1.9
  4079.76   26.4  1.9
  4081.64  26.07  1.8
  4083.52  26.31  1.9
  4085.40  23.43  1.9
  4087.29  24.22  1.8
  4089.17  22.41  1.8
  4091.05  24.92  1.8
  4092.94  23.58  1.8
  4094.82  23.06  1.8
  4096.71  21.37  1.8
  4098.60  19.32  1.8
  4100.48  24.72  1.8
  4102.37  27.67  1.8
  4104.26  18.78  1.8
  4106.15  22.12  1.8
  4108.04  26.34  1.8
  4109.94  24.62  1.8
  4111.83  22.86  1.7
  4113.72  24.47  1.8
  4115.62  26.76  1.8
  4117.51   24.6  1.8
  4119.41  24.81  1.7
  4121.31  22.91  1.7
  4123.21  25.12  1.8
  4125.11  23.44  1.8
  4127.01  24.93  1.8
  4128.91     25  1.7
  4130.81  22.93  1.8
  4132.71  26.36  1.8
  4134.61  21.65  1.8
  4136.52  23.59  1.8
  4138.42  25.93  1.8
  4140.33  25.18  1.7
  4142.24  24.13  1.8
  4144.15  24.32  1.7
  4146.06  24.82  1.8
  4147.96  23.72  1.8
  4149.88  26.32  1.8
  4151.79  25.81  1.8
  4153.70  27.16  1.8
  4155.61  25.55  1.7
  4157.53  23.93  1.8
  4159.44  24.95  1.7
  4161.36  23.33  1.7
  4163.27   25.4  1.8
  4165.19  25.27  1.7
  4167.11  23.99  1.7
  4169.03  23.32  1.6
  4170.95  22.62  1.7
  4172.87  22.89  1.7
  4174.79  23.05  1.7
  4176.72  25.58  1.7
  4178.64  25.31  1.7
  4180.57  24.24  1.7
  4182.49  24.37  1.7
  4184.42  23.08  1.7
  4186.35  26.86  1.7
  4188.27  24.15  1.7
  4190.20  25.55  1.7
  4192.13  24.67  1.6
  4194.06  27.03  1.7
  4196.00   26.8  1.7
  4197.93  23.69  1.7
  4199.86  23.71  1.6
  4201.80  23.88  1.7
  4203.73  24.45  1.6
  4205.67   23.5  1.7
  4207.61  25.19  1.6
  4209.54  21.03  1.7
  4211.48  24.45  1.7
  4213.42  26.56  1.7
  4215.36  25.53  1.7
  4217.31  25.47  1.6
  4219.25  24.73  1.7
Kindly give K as 1.6 A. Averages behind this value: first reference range 25.6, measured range 24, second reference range 24.4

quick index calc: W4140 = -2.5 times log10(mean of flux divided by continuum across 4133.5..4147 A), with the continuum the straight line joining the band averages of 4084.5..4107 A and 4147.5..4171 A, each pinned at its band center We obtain 0.00 mag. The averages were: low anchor 23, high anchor 24.8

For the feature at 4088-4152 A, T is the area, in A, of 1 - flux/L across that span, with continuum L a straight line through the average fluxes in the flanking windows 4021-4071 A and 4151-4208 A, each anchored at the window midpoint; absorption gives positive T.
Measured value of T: 2.15 A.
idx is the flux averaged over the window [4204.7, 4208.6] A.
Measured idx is 24.3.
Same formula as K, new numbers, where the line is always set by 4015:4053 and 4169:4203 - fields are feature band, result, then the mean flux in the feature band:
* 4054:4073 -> 0.1 A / 25.2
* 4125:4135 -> 0.3 A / 24.3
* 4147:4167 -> -0.3 A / 25.1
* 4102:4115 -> 0.7 A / 23.7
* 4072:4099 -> 1.0 A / 24.3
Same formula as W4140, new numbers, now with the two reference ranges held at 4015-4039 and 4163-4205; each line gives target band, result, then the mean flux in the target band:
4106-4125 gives 0.02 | 24.5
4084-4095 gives 0.06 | 23.8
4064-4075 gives -0.03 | 26.1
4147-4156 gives -0.04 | 25.7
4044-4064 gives 0.01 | 25.1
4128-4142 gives 0.02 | 24.4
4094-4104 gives 0.10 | 22.9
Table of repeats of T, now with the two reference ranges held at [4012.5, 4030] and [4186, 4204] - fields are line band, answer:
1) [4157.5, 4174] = 0.8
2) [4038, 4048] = 0.3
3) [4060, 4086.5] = 0.5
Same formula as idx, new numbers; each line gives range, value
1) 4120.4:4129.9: 24.3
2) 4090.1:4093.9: 24.3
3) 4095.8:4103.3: 23.3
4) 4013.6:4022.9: 26.8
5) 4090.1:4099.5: 22.5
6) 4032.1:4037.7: 25.8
